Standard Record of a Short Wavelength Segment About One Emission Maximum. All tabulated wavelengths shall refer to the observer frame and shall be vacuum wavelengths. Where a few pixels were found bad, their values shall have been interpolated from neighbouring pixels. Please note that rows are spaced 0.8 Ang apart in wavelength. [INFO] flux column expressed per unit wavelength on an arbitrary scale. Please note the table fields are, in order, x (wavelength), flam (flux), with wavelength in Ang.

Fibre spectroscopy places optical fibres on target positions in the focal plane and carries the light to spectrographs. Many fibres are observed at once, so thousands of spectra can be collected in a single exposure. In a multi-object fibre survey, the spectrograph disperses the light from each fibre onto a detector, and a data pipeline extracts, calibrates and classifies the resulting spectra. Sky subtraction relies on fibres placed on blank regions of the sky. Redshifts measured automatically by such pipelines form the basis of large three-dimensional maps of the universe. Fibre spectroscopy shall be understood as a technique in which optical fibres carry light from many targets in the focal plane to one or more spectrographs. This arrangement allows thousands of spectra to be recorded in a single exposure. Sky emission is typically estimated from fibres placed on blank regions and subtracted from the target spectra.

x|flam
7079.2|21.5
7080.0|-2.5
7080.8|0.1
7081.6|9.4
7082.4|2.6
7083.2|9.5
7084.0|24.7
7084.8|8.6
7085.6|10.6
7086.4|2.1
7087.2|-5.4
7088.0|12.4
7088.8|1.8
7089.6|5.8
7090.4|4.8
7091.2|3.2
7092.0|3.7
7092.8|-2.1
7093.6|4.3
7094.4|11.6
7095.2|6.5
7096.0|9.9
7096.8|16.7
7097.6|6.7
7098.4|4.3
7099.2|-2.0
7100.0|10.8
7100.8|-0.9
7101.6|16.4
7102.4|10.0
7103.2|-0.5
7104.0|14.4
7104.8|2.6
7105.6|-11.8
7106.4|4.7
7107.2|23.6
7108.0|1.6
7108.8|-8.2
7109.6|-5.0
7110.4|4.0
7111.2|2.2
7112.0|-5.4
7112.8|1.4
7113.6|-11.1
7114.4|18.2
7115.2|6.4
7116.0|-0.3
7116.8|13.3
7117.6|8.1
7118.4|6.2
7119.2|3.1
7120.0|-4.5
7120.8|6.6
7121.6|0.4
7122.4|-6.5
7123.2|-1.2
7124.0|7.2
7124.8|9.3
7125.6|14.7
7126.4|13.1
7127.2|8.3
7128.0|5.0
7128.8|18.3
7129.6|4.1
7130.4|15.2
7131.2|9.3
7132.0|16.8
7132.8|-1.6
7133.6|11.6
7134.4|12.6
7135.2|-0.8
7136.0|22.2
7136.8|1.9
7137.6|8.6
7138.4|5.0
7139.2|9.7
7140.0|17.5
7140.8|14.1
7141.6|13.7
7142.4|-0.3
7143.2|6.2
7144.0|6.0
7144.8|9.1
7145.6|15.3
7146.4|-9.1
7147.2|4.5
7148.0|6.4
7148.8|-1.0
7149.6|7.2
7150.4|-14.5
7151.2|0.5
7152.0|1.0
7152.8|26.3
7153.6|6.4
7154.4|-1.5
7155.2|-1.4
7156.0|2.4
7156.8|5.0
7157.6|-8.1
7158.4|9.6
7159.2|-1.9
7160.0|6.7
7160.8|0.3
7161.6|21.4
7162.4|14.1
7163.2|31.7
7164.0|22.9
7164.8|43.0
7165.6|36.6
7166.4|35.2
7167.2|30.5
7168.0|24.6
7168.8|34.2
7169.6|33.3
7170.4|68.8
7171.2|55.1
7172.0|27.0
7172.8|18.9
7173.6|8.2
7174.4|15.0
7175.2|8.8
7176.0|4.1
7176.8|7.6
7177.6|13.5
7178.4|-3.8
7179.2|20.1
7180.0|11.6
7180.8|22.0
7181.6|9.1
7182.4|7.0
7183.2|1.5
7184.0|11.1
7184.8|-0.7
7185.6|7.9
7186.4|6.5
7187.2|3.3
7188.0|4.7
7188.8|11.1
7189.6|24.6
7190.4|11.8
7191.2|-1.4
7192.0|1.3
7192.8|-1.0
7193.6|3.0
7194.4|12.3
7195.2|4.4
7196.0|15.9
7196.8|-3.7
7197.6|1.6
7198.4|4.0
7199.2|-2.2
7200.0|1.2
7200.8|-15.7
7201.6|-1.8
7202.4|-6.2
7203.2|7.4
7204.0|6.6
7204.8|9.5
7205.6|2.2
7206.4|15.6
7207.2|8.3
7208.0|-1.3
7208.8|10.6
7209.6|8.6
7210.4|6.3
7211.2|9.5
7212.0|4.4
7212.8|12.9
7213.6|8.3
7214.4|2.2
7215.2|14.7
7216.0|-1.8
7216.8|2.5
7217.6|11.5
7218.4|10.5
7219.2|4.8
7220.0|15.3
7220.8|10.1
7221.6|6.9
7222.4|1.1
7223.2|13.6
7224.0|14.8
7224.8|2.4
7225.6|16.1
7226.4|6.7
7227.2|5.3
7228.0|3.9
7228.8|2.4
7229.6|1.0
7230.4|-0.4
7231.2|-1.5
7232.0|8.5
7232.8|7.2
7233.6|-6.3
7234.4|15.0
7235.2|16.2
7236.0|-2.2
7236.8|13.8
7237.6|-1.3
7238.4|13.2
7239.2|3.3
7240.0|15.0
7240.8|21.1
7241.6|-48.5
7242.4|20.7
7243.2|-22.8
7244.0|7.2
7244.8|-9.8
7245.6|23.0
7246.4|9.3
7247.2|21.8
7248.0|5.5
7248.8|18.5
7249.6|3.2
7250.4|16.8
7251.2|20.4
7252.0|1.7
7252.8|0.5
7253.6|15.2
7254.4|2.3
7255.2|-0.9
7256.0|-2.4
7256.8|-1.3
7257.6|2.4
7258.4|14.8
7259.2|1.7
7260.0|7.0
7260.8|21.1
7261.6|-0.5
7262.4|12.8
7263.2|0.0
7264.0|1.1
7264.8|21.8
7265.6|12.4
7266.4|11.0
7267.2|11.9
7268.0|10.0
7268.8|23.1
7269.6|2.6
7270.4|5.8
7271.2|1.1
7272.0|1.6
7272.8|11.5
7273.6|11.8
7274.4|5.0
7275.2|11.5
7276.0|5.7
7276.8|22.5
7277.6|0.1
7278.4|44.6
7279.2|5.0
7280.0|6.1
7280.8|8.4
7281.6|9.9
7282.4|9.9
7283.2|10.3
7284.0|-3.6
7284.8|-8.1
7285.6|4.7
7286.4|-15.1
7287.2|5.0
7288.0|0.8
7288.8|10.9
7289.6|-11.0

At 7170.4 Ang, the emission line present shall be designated [O II] 3727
